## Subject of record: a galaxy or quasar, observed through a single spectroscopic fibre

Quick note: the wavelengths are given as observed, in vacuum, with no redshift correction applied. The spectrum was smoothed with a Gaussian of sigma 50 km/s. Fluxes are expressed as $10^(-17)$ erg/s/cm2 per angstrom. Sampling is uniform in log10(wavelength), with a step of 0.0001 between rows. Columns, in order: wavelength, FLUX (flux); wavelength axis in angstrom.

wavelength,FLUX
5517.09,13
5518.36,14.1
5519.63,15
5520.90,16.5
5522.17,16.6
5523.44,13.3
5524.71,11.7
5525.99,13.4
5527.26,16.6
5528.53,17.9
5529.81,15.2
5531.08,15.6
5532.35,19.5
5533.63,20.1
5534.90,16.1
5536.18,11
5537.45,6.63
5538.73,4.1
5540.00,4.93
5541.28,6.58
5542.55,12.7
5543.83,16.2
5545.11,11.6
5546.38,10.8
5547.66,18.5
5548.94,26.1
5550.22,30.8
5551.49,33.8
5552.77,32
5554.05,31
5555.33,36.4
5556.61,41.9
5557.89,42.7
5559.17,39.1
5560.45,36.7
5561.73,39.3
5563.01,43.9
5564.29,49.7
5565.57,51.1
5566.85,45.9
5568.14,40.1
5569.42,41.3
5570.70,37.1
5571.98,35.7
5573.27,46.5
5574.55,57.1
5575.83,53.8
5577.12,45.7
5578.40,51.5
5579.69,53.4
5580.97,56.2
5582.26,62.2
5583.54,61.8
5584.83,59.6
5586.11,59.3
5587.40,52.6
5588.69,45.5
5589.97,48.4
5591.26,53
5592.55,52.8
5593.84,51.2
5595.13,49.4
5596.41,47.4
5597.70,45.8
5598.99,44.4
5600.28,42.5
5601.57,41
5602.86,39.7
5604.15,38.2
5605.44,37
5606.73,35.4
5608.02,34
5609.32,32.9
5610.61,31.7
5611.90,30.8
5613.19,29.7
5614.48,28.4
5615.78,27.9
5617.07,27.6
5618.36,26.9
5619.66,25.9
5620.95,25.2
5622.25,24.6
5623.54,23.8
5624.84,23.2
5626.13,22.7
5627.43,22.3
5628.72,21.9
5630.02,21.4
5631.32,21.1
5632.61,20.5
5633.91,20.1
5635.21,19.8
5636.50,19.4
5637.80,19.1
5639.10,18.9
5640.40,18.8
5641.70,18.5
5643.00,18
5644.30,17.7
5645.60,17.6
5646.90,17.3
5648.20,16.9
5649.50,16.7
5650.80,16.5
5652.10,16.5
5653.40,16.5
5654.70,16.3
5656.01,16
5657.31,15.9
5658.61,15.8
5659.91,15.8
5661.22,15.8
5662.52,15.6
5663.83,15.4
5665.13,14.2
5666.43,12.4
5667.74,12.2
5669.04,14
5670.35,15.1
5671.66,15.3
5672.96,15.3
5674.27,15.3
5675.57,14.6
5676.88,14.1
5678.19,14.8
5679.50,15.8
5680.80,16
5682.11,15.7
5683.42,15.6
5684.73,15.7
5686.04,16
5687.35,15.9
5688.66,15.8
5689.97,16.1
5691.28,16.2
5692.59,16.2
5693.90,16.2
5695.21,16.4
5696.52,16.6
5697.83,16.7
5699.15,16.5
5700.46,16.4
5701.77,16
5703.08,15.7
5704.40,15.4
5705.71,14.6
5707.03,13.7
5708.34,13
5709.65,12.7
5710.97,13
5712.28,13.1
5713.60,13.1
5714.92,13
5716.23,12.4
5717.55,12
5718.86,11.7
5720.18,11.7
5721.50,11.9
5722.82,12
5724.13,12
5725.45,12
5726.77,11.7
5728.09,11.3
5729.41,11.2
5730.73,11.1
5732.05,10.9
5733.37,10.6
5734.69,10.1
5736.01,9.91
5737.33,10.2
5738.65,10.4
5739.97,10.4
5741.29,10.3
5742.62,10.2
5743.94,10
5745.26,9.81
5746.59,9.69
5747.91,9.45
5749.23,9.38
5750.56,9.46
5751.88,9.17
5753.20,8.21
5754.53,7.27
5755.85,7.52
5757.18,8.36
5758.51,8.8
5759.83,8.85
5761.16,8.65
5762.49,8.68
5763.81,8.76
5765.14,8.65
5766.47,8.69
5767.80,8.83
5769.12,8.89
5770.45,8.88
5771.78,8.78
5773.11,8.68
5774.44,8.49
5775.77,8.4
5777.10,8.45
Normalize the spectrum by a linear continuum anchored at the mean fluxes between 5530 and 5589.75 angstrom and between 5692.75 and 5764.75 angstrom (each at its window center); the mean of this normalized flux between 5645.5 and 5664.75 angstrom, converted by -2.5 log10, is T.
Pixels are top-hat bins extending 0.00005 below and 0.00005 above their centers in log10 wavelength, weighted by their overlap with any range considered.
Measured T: 0.32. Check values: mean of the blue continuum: 35.1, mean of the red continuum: 11.6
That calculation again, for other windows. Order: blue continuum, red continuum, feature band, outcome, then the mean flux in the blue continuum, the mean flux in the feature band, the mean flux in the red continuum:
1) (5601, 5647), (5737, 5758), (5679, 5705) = 0.04 mag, 25.6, 16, 9.34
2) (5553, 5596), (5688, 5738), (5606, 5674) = 0.48 mag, 47.5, 20.6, 13.4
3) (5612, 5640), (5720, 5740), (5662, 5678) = 0.25 mag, 23.5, 14.5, 11.1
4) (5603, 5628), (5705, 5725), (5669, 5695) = 0.16 mag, 29.1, 15.5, 12.7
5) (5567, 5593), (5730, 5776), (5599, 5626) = 0.34 mag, 50.6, 31.5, 9.28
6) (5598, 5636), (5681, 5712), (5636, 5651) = 0.34 mag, 29.1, 18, 15.5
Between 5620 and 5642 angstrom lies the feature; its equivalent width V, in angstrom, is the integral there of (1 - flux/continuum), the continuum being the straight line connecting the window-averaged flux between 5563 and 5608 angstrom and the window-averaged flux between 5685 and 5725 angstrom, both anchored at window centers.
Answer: 8.63 angstrom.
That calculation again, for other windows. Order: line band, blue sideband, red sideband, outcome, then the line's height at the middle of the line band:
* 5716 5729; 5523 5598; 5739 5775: 1.6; 13.5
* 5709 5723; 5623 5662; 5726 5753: -0.2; 12.3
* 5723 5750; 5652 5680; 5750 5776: -0.4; 10.4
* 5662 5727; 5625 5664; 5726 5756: -2.7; 14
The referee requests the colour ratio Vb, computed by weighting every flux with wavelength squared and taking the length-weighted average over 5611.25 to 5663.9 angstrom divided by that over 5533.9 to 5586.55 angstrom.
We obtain 0.59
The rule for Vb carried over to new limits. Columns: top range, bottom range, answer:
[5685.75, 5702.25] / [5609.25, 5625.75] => 0.61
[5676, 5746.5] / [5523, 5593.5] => 0.41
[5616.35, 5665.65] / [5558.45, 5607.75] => 0.42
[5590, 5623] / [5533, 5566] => 1.46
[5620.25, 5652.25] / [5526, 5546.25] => 1.60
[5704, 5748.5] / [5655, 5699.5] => 0.76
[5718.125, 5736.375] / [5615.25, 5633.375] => 0.49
